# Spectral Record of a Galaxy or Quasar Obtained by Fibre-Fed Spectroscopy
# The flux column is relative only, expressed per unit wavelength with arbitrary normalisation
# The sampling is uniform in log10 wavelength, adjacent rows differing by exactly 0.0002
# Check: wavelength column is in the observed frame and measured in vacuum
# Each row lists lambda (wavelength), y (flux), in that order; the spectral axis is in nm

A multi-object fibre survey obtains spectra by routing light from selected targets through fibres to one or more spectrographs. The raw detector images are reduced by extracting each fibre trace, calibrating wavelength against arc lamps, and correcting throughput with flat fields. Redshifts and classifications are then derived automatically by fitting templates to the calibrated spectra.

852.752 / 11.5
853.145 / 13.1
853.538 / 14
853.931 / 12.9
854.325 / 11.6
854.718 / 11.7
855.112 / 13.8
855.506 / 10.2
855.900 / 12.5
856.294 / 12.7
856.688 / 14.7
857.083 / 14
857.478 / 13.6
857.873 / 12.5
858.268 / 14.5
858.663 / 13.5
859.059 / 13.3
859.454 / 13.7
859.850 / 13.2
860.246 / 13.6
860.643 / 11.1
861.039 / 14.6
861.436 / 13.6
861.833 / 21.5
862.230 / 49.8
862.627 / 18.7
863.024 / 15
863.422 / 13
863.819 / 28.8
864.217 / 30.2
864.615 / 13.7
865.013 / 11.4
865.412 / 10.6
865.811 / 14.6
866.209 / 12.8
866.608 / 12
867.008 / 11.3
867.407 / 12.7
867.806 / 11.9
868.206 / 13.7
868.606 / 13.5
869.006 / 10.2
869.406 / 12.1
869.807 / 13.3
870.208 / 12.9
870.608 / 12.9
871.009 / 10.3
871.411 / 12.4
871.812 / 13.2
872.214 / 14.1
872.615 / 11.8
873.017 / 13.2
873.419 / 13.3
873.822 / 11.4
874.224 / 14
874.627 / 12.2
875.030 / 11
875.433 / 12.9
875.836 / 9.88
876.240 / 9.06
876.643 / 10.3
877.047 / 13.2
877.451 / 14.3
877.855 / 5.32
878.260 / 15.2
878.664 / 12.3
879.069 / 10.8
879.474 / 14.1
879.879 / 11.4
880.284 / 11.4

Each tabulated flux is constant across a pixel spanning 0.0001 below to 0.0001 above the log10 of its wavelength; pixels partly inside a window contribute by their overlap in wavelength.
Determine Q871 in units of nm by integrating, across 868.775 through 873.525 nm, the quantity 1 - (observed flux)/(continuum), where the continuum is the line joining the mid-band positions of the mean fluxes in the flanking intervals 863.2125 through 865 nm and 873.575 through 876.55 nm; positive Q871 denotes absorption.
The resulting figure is 0.67 nm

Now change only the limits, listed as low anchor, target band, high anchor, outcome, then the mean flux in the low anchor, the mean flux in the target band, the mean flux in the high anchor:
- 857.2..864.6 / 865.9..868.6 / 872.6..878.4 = 0.47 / 17.9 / 12.6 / 11.8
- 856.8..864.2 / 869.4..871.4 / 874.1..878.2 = 0.18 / 17.4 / 12.3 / 11.3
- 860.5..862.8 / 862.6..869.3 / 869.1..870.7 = 0.92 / 21.8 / 14.8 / 12.6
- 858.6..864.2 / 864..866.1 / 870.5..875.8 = 0.09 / 18.6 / 16.1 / 12.4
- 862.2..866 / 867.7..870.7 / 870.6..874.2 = 0.51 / 19.3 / 12.6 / 12.6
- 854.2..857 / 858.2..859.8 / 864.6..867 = -0.15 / 12.5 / 13.6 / 12.3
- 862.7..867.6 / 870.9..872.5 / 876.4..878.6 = 0.11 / 15.6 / 12.6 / 11.7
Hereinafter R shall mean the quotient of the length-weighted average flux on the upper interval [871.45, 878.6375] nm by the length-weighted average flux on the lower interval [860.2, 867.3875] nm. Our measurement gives 0.69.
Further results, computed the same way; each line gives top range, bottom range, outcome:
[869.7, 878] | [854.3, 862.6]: 0.78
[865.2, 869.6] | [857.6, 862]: 0.88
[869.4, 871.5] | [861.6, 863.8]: 0.52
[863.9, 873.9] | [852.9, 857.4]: 1.04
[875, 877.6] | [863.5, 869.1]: 0.77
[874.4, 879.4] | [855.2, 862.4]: 0.74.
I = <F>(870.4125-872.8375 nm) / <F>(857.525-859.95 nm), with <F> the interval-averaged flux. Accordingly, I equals 0.9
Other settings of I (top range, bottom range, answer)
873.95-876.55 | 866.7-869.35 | 0.94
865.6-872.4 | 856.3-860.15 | 0.92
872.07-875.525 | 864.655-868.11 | 1.03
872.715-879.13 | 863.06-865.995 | 0.68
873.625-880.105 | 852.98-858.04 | 0.91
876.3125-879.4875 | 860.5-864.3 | 0.54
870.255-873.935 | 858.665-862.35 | 0.72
